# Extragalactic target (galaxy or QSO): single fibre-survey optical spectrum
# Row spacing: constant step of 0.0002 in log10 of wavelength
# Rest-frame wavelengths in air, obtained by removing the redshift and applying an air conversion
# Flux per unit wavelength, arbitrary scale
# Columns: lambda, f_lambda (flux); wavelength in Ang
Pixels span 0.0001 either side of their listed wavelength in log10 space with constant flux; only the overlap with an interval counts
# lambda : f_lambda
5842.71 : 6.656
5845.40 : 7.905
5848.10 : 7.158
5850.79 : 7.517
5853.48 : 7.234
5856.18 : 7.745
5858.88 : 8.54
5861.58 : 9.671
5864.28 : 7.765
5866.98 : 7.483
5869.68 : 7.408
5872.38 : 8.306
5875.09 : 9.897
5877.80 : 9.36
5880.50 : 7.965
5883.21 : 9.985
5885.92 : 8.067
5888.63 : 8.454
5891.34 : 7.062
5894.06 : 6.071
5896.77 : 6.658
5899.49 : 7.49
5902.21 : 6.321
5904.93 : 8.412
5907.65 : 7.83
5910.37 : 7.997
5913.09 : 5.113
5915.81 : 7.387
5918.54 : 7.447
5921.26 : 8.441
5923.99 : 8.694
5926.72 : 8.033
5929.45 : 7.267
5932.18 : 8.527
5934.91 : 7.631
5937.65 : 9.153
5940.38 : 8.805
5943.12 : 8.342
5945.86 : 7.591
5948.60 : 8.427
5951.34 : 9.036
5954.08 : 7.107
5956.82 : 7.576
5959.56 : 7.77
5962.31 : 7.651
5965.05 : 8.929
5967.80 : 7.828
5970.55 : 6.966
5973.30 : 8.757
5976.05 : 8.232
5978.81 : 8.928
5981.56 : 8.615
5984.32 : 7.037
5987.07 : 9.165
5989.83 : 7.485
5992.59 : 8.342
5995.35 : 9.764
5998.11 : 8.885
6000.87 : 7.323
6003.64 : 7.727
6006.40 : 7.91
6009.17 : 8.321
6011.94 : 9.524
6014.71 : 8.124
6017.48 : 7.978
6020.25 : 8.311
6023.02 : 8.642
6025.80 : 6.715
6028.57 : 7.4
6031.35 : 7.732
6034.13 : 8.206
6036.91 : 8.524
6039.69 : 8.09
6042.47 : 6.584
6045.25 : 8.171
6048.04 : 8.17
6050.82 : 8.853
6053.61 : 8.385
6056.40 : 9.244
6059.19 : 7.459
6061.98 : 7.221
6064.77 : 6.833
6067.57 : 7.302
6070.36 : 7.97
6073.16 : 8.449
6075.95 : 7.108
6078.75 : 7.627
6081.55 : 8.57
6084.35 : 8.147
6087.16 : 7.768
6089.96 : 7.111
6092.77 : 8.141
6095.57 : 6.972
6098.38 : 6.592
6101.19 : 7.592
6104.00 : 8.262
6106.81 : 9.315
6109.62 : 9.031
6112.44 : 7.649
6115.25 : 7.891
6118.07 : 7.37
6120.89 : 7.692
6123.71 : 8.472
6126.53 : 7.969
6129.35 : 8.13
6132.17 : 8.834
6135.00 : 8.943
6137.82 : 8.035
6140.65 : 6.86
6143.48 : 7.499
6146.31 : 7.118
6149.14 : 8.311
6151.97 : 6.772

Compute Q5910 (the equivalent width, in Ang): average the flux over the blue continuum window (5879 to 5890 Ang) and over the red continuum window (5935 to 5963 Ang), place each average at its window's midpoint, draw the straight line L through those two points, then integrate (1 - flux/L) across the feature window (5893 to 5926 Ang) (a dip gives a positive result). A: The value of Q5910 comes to 4.25 Ang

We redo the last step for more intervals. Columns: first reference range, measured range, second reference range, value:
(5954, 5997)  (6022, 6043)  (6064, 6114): 0.59 Ang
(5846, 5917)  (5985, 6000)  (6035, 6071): -1.39 Ang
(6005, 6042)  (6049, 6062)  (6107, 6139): -0.34 Ang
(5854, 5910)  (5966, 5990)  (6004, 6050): -0.41 Ang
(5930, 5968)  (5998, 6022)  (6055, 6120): -0.60 Ang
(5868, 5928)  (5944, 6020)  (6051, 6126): -3.28 Ang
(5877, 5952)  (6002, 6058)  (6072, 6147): -1.61 Ang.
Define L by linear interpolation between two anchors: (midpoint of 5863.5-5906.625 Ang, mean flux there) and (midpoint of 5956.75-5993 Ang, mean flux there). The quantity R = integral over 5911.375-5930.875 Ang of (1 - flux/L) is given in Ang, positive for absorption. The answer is 1.2 Ang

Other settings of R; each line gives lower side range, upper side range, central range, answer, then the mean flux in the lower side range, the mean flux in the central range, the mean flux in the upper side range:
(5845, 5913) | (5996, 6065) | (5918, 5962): -0.9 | 7.88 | 8.12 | 8.05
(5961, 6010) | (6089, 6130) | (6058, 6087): 1.1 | 8.21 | 7.67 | 7.88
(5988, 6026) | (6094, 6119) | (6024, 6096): 2.2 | 8.27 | 7.81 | 7.87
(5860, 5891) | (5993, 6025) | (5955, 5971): 1.2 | 8.53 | 7.82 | 8.38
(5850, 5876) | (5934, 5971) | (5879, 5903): 1.5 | 8.14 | 7.6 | 8.09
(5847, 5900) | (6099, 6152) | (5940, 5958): -0.2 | 8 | 8.09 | 8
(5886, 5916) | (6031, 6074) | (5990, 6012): -1.9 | 7.19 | 8.36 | 7.95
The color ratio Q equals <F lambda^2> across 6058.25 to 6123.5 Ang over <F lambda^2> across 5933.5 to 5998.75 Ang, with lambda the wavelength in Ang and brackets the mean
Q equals 0.98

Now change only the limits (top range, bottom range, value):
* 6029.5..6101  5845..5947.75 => 1.04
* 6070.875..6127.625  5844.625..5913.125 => 1.08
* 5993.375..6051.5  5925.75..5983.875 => 1.02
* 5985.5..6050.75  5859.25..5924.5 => 1.08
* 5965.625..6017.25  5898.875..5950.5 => 1.08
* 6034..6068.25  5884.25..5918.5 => 1.15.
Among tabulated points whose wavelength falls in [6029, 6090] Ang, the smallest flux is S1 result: 6.584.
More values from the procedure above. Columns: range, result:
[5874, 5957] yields 5.113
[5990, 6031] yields 6.715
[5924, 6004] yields 6.966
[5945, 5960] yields 7.107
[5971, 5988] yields 7.037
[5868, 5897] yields 6.071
